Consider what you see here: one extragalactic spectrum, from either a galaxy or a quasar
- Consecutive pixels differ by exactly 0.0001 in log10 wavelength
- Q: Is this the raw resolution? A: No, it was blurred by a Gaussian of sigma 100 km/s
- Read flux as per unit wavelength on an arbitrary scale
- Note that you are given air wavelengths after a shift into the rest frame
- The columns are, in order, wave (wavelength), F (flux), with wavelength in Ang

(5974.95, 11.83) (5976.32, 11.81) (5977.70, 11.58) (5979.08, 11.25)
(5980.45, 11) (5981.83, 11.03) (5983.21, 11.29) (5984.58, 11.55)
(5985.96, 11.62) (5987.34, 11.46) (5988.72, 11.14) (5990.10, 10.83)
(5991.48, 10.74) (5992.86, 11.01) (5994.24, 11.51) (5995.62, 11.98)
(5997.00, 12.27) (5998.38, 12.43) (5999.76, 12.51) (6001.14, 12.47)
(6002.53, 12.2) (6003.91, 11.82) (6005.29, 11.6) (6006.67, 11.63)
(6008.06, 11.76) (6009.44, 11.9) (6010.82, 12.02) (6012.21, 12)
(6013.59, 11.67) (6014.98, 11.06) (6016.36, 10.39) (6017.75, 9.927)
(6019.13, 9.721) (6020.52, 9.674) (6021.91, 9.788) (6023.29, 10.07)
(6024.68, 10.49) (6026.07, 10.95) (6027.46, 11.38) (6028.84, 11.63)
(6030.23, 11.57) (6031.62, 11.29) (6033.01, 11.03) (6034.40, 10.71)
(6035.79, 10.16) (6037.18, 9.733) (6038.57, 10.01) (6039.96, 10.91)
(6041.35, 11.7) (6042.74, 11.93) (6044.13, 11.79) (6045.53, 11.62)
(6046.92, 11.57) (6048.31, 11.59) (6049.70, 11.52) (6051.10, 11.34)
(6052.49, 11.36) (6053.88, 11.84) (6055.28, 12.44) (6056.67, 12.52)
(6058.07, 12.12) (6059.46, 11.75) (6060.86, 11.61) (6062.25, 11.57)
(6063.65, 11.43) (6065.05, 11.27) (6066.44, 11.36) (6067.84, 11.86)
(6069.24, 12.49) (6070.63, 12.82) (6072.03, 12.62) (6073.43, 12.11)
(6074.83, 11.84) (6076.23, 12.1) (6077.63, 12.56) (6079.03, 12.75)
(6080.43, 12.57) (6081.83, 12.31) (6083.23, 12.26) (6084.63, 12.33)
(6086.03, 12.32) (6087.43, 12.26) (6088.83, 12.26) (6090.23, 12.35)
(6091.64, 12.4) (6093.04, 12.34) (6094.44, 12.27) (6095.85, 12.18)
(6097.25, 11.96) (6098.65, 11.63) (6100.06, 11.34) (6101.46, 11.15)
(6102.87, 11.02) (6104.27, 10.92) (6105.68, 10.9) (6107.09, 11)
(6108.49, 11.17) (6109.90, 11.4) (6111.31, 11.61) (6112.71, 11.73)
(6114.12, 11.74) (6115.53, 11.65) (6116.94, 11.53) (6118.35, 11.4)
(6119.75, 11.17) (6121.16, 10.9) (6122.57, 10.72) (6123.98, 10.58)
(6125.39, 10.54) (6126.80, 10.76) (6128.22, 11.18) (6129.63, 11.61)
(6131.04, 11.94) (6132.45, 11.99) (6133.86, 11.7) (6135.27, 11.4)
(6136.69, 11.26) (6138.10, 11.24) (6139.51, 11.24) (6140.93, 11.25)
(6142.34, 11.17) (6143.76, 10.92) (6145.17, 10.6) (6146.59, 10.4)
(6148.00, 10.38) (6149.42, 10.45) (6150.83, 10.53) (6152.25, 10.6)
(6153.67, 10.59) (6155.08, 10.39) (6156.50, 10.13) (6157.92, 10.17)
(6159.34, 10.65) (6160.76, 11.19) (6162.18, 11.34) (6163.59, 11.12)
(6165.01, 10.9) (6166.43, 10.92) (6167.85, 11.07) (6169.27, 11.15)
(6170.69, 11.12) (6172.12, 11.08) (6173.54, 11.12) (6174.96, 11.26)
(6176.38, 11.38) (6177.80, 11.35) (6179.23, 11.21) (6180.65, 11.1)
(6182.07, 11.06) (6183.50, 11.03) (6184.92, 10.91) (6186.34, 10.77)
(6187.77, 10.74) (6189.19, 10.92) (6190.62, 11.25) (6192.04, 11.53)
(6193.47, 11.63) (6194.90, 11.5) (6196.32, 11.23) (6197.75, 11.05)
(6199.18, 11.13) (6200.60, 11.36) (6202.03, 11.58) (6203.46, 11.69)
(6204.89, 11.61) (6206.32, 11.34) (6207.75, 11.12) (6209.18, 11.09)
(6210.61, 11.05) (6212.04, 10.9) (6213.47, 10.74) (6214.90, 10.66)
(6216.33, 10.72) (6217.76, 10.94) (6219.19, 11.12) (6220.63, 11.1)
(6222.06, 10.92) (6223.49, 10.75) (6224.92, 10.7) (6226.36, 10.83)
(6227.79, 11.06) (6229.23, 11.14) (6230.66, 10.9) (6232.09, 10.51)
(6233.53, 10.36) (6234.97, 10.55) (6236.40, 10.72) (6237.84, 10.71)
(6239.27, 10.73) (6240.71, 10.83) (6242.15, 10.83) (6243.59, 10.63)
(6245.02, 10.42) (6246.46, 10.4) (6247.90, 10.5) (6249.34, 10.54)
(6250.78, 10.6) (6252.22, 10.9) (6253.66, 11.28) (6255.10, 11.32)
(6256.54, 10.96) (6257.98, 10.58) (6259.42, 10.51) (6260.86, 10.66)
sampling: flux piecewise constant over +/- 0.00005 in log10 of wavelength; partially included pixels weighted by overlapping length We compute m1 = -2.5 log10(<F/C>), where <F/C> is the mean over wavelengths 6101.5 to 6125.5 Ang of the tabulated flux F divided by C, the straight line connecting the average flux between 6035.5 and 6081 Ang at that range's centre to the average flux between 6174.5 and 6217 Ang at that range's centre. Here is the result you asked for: 0.03 mag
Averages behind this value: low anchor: 11.7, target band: 11.2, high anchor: 11.2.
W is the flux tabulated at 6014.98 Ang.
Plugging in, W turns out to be 11.06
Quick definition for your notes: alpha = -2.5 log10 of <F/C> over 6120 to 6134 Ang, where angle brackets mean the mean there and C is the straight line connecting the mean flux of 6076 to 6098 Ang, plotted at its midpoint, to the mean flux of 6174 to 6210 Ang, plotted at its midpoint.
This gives 0.07 mag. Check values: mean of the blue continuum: 12.3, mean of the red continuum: 11.2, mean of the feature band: 11.2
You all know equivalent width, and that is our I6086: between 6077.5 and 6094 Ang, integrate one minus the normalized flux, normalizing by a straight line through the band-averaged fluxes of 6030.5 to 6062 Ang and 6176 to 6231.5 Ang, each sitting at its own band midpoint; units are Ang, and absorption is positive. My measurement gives -1.55 Ang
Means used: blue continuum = 11.4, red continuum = 11.1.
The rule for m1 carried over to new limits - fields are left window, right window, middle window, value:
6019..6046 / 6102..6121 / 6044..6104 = -0.08 mag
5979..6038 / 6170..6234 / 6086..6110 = -0.05 mag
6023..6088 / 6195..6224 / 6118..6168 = 0.04 mag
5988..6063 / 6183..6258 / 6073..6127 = -0.05 mag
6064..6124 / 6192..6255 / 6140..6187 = 0.04 mag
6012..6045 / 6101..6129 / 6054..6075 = -0.10 mag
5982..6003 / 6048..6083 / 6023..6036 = 0.08 mag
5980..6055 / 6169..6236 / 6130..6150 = 0.00 mag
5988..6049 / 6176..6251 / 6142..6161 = 0.05 mag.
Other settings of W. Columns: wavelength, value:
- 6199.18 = 11.13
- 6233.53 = 10.36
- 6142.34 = 11.17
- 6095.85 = 12.18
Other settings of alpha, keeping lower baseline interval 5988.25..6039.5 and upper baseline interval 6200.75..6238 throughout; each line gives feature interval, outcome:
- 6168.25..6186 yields -0.013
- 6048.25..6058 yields -0.067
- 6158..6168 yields 0.004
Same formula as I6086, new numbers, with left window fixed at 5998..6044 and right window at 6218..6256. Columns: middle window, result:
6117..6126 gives 0.0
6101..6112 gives -0.1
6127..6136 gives -0.5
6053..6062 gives -0.7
